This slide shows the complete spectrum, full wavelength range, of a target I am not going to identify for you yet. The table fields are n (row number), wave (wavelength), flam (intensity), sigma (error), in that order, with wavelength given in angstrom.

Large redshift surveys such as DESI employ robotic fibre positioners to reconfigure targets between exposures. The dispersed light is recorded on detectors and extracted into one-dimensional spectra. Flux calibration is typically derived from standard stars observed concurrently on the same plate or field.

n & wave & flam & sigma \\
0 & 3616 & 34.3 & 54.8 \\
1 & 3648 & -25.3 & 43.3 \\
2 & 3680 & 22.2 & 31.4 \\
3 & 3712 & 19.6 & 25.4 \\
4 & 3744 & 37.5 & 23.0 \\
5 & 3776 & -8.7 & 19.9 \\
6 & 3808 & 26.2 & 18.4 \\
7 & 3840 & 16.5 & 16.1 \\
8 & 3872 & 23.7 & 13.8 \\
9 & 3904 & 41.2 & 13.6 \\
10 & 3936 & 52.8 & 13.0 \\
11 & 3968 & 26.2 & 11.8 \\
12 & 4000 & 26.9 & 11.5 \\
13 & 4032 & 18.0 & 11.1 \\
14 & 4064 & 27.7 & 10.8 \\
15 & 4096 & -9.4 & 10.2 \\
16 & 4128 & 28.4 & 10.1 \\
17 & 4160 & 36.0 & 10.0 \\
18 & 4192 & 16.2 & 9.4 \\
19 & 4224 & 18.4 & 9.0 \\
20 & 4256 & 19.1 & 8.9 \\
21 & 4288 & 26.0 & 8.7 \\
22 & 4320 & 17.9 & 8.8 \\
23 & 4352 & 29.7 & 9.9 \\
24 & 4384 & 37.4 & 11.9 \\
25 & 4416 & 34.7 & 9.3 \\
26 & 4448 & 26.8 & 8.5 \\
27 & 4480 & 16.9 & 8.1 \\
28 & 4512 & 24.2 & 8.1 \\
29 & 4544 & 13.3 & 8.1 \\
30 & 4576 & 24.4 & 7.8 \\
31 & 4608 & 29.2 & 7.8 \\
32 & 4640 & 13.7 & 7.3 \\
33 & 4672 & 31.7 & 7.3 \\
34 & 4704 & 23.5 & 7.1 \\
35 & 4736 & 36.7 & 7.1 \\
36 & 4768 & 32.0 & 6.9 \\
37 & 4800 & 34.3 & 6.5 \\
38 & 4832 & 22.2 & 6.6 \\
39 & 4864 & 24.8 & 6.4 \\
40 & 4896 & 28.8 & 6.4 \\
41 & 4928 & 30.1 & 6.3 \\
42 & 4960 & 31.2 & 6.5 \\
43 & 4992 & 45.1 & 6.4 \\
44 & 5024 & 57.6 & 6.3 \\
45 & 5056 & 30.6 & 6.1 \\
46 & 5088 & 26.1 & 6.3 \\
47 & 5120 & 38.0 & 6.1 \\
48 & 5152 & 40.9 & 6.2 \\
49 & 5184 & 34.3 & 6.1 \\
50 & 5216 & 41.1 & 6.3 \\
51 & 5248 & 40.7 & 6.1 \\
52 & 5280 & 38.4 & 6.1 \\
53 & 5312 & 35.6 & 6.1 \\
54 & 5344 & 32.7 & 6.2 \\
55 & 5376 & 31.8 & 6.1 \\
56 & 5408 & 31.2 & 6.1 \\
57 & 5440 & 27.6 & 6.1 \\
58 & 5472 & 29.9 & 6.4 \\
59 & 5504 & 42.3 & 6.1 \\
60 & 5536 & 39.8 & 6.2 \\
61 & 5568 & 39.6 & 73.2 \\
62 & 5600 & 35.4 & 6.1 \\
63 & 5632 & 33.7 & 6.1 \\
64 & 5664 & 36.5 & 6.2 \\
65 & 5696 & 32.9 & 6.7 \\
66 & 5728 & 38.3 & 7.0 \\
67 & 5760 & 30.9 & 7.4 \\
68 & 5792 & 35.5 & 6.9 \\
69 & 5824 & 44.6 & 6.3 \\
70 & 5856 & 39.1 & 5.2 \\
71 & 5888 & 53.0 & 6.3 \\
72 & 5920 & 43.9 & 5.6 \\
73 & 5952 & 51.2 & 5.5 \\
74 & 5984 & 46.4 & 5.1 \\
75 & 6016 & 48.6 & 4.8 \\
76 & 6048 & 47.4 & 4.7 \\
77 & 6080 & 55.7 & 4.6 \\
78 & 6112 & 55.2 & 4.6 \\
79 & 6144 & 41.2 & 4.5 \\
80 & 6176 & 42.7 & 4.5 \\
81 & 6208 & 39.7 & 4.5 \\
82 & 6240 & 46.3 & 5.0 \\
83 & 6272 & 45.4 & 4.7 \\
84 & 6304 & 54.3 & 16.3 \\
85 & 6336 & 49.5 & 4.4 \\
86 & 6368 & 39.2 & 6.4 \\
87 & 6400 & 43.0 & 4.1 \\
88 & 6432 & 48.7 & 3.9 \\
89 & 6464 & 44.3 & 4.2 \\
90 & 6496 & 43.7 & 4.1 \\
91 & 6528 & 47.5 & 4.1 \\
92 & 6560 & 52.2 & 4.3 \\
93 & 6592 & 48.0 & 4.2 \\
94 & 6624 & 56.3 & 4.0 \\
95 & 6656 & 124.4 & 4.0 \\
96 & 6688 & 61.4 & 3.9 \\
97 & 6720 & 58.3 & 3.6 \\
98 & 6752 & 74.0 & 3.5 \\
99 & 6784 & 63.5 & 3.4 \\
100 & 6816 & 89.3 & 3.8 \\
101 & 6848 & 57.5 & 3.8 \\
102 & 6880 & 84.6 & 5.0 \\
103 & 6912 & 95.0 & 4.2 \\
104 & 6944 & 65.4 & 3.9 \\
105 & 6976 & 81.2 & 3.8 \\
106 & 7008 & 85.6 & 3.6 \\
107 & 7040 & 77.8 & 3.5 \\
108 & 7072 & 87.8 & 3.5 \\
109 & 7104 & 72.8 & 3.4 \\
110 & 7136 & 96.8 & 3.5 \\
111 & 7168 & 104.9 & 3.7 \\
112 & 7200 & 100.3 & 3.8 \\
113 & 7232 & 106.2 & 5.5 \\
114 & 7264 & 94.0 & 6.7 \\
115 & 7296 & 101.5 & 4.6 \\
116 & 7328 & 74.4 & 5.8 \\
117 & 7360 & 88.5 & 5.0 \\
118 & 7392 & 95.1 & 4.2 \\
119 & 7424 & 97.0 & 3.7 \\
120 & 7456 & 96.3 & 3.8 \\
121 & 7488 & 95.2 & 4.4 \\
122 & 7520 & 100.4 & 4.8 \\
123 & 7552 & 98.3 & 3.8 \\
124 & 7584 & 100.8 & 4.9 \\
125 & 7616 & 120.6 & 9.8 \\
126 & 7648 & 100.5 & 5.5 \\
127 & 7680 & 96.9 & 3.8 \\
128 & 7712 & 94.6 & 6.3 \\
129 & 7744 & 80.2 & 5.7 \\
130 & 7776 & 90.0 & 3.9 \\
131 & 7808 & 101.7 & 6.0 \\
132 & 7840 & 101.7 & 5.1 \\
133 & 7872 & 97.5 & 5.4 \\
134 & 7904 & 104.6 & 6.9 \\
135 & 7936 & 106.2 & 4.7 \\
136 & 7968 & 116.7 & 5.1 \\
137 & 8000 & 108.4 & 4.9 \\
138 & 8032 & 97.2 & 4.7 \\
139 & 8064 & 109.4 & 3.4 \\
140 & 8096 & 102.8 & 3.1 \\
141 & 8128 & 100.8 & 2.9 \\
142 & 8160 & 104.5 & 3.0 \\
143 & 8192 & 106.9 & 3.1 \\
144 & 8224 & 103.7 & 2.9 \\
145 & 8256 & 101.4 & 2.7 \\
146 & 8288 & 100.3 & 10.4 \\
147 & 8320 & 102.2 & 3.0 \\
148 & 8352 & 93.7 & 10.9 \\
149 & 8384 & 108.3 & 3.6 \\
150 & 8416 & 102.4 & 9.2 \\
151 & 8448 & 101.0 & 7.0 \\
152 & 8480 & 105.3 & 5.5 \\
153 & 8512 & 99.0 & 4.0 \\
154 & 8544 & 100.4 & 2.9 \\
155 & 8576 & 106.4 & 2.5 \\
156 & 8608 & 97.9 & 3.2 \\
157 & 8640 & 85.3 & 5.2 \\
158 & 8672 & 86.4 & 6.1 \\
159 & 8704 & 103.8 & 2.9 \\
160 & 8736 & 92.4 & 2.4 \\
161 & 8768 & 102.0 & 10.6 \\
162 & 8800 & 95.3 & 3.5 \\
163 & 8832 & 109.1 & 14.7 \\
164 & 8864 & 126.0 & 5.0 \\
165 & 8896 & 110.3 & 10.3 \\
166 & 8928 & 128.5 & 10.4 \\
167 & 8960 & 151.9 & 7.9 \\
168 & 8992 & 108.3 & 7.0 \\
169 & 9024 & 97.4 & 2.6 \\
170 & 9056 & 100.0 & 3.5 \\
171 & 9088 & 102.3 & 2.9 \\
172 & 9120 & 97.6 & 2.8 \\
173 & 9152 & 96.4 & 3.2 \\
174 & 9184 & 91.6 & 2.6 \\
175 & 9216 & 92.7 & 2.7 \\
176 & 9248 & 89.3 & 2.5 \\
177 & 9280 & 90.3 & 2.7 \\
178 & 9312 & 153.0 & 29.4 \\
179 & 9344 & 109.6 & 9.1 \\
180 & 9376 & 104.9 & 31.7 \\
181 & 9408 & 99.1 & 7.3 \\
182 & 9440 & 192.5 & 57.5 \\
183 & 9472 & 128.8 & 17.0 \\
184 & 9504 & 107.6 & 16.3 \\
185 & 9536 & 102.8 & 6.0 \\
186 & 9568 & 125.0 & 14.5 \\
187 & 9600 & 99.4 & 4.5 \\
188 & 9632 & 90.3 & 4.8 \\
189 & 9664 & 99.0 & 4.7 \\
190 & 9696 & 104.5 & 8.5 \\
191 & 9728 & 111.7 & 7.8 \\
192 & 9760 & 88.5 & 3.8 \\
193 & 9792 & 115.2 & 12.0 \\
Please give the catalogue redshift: 0.79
